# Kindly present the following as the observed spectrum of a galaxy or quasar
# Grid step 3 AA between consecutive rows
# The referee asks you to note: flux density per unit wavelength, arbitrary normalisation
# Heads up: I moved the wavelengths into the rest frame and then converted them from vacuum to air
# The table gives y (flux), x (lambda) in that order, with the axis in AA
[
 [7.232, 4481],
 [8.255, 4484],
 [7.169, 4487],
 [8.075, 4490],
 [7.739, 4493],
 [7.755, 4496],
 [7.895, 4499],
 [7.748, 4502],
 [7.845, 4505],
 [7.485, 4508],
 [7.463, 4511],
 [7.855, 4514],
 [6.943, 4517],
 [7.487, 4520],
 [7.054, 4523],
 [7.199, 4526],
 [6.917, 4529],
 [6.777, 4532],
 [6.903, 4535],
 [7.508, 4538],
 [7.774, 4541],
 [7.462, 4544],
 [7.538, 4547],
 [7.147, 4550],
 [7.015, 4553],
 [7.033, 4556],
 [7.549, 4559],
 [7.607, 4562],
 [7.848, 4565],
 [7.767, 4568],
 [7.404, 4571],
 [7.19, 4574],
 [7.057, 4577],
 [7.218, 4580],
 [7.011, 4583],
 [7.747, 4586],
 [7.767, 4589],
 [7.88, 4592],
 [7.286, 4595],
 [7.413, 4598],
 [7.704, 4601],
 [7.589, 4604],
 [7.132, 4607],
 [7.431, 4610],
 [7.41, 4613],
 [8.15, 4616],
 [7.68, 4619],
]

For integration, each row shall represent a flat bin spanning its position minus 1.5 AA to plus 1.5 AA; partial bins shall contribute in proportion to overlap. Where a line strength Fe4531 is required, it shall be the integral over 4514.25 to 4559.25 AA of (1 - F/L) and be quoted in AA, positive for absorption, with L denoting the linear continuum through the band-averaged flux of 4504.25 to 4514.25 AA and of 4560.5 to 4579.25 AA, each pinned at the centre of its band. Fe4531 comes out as 1.9 AA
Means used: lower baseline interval 7.62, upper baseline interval 7.47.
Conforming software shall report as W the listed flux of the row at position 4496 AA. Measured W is 7.755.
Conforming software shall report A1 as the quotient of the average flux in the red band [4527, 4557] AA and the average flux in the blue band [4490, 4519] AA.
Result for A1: 0.94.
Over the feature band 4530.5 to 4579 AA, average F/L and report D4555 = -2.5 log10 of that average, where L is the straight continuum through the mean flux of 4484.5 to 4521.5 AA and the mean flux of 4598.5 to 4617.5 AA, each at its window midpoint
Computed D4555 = 0.04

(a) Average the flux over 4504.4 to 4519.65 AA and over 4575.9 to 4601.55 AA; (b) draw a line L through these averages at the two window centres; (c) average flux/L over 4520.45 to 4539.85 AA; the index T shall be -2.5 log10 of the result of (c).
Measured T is 0.06 mag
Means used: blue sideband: 7.5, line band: 7.1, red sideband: 7.45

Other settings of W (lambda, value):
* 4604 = 7.589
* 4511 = 7.463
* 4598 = 7.413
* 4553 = 7.015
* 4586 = 7.747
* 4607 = 7.132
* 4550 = 7.147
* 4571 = 7.404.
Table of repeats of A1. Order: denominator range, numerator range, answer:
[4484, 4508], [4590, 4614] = 0.96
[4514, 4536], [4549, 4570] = 1.05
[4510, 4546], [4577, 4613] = 1.02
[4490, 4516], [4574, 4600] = 0.96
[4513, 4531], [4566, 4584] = 1.01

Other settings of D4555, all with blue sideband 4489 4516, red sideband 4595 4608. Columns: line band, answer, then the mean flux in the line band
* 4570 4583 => 0.050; 7.19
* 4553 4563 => 0.036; 7.33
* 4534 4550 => 0.029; 7.43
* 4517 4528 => 0.072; 7.19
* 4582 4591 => -0.009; 7.56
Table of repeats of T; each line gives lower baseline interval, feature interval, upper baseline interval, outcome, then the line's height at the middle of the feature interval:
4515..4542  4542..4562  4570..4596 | -0.01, 7.27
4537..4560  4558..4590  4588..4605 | 0.00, 7.49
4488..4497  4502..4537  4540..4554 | 0.05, 7.61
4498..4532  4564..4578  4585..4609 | 0.01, 7.51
